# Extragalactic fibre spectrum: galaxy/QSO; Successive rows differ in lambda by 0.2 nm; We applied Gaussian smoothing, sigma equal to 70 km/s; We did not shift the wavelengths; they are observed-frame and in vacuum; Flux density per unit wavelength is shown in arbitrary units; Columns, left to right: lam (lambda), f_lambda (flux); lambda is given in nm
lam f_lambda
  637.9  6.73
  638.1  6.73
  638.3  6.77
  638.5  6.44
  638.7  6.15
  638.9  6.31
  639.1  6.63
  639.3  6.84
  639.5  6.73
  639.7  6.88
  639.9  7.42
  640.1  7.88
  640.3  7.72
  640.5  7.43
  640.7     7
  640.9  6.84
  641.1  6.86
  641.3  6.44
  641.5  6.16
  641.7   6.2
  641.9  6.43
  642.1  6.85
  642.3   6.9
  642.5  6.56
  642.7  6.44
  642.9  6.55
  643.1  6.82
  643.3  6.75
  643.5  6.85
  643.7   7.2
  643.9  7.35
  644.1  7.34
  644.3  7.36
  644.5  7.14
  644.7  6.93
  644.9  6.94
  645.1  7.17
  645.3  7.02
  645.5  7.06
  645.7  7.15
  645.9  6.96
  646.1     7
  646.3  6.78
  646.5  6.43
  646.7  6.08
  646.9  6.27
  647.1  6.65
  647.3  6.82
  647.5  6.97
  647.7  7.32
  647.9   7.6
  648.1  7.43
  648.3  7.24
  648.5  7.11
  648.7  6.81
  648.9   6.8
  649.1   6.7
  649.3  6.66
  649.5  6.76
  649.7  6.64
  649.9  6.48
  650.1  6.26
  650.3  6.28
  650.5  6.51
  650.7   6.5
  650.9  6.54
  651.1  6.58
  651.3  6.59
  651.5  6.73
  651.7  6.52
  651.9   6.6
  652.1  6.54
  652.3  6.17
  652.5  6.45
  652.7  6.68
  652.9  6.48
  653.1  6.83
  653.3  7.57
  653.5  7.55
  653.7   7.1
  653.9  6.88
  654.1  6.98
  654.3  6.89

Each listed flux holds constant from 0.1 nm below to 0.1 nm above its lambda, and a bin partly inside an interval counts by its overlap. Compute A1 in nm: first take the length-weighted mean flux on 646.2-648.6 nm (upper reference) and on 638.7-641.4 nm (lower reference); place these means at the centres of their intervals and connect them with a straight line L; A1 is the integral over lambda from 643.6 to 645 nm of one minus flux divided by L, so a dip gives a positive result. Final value -0.05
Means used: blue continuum 6.97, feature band 7.18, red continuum 6.89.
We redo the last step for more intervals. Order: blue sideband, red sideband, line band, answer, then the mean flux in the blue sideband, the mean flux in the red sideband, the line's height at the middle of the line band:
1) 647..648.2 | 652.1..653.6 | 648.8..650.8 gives 0.124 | 7.13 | 6.8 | 6.99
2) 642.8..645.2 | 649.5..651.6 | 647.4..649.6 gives -0.116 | 7.03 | 6.52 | 6.68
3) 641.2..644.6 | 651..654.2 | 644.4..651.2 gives -0.036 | 6.78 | 6.77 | 6.78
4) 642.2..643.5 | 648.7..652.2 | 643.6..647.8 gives -0.193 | 6.68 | 6.58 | 6.64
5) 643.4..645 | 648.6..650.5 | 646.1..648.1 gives 0.008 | 7.14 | 6.59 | 6.84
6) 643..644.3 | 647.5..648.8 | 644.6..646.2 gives 0.024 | 7.08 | 7.23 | 7.14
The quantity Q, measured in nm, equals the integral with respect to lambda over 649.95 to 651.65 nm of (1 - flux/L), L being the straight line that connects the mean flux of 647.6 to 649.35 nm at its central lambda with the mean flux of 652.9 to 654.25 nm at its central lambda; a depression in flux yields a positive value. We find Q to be 0.14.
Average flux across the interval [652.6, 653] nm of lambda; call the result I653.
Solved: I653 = 6.58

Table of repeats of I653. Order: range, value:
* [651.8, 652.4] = 6.44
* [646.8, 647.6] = 6.68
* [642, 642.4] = 6.88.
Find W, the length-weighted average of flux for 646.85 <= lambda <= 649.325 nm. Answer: 6.97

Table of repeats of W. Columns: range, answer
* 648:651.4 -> 6.7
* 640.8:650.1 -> 6.84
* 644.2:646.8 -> 6.92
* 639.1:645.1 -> 6.92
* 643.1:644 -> 7.01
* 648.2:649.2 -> 6.93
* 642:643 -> 6.66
